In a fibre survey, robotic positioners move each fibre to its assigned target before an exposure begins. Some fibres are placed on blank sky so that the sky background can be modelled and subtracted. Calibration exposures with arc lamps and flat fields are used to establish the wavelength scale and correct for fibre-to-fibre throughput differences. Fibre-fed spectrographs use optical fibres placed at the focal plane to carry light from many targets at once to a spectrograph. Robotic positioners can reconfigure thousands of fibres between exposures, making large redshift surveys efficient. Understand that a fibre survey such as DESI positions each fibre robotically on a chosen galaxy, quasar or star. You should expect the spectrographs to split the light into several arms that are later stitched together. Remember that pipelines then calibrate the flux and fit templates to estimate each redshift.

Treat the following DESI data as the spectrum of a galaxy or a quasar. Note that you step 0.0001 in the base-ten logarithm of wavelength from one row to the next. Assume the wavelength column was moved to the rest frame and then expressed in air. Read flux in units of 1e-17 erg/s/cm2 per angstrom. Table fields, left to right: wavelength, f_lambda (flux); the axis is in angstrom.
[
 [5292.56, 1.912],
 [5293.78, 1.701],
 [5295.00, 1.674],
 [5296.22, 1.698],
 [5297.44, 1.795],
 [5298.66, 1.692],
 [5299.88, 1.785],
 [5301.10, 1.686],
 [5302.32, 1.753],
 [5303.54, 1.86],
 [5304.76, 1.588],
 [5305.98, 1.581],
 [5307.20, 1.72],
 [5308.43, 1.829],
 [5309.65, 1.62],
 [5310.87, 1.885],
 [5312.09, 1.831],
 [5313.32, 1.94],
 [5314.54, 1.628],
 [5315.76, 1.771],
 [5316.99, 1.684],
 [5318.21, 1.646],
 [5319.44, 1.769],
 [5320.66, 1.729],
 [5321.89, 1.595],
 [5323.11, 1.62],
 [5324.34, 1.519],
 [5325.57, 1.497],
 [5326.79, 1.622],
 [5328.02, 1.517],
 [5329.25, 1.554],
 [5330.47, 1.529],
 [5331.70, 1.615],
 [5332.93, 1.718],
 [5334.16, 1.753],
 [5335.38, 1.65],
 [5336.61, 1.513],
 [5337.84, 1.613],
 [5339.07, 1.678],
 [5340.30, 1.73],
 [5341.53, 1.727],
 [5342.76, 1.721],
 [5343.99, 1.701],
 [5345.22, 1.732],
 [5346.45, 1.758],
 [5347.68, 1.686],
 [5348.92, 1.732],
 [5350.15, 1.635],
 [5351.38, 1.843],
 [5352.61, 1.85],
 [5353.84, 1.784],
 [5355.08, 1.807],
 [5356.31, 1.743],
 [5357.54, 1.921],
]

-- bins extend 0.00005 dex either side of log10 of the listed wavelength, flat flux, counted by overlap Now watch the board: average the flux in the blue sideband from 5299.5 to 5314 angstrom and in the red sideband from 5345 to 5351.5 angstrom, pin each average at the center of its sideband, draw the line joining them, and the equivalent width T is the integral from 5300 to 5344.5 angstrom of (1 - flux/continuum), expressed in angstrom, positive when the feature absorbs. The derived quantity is 1.7 angstrom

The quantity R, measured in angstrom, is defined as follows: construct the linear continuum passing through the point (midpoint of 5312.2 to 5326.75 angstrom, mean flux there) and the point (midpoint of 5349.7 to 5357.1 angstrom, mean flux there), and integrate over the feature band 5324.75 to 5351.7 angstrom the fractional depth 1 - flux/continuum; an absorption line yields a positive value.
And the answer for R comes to 1.2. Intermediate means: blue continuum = 1.68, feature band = 1.66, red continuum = 1.79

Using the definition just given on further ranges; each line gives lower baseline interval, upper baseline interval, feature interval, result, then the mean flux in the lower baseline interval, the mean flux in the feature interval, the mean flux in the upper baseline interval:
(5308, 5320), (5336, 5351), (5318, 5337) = 1.2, 1.76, 1.62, 1.69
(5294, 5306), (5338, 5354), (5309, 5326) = 0.3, 1.72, 1.7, 1.73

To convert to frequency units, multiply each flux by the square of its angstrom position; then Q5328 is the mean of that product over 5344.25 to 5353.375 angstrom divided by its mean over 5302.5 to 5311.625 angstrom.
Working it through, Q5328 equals 1.0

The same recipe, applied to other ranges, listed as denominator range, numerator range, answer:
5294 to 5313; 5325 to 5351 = 0.97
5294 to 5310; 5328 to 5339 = 0.95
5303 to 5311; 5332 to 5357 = 1.02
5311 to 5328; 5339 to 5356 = 1.05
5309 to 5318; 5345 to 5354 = 1.01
